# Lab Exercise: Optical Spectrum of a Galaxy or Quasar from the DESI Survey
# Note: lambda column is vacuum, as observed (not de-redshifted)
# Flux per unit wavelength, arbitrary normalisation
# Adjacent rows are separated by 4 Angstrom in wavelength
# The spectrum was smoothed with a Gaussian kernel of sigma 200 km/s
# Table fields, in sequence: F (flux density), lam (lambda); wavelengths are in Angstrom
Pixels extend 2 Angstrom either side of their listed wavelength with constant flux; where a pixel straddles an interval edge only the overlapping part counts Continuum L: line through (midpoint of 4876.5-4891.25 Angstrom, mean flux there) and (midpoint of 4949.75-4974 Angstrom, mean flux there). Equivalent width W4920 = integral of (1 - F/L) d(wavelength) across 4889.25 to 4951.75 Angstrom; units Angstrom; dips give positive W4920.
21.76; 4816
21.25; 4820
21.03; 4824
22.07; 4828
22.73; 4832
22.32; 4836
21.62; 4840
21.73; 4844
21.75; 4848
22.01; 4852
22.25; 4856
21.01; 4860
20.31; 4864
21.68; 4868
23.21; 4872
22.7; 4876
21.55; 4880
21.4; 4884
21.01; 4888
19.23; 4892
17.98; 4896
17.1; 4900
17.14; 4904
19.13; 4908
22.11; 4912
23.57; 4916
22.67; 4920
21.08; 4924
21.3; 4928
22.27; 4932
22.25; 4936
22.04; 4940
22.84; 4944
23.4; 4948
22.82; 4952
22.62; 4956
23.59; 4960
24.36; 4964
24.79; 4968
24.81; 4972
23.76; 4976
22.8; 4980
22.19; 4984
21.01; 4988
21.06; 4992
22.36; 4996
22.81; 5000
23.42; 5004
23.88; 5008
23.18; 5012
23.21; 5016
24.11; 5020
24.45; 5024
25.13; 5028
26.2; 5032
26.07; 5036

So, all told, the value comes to 4.2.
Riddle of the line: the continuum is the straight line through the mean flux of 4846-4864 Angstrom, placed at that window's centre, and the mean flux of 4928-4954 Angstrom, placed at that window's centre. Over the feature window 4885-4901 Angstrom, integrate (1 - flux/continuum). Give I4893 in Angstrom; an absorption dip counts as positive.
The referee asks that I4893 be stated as 2.1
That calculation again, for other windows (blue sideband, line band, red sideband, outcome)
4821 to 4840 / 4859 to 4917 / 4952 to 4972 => 5.6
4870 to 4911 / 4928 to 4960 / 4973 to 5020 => -1.7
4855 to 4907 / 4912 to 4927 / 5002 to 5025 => -0.7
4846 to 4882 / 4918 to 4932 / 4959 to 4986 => 0.7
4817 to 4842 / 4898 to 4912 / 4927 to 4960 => 2.4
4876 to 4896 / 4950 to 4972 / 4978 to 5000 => -2.2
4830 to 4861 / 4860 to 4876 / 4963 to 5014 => 0.3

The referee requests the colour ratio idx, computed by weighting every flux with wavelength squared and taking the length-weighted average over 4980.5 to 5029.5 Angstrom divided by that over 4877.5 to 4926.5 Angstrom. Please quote 1.2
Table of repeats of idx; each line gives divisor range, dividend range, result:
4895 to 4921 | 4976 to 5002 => 1.15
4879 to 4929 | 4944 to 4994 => 1.16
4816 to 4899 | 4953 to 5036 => 1.16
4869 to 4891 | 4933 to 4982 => 1.10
